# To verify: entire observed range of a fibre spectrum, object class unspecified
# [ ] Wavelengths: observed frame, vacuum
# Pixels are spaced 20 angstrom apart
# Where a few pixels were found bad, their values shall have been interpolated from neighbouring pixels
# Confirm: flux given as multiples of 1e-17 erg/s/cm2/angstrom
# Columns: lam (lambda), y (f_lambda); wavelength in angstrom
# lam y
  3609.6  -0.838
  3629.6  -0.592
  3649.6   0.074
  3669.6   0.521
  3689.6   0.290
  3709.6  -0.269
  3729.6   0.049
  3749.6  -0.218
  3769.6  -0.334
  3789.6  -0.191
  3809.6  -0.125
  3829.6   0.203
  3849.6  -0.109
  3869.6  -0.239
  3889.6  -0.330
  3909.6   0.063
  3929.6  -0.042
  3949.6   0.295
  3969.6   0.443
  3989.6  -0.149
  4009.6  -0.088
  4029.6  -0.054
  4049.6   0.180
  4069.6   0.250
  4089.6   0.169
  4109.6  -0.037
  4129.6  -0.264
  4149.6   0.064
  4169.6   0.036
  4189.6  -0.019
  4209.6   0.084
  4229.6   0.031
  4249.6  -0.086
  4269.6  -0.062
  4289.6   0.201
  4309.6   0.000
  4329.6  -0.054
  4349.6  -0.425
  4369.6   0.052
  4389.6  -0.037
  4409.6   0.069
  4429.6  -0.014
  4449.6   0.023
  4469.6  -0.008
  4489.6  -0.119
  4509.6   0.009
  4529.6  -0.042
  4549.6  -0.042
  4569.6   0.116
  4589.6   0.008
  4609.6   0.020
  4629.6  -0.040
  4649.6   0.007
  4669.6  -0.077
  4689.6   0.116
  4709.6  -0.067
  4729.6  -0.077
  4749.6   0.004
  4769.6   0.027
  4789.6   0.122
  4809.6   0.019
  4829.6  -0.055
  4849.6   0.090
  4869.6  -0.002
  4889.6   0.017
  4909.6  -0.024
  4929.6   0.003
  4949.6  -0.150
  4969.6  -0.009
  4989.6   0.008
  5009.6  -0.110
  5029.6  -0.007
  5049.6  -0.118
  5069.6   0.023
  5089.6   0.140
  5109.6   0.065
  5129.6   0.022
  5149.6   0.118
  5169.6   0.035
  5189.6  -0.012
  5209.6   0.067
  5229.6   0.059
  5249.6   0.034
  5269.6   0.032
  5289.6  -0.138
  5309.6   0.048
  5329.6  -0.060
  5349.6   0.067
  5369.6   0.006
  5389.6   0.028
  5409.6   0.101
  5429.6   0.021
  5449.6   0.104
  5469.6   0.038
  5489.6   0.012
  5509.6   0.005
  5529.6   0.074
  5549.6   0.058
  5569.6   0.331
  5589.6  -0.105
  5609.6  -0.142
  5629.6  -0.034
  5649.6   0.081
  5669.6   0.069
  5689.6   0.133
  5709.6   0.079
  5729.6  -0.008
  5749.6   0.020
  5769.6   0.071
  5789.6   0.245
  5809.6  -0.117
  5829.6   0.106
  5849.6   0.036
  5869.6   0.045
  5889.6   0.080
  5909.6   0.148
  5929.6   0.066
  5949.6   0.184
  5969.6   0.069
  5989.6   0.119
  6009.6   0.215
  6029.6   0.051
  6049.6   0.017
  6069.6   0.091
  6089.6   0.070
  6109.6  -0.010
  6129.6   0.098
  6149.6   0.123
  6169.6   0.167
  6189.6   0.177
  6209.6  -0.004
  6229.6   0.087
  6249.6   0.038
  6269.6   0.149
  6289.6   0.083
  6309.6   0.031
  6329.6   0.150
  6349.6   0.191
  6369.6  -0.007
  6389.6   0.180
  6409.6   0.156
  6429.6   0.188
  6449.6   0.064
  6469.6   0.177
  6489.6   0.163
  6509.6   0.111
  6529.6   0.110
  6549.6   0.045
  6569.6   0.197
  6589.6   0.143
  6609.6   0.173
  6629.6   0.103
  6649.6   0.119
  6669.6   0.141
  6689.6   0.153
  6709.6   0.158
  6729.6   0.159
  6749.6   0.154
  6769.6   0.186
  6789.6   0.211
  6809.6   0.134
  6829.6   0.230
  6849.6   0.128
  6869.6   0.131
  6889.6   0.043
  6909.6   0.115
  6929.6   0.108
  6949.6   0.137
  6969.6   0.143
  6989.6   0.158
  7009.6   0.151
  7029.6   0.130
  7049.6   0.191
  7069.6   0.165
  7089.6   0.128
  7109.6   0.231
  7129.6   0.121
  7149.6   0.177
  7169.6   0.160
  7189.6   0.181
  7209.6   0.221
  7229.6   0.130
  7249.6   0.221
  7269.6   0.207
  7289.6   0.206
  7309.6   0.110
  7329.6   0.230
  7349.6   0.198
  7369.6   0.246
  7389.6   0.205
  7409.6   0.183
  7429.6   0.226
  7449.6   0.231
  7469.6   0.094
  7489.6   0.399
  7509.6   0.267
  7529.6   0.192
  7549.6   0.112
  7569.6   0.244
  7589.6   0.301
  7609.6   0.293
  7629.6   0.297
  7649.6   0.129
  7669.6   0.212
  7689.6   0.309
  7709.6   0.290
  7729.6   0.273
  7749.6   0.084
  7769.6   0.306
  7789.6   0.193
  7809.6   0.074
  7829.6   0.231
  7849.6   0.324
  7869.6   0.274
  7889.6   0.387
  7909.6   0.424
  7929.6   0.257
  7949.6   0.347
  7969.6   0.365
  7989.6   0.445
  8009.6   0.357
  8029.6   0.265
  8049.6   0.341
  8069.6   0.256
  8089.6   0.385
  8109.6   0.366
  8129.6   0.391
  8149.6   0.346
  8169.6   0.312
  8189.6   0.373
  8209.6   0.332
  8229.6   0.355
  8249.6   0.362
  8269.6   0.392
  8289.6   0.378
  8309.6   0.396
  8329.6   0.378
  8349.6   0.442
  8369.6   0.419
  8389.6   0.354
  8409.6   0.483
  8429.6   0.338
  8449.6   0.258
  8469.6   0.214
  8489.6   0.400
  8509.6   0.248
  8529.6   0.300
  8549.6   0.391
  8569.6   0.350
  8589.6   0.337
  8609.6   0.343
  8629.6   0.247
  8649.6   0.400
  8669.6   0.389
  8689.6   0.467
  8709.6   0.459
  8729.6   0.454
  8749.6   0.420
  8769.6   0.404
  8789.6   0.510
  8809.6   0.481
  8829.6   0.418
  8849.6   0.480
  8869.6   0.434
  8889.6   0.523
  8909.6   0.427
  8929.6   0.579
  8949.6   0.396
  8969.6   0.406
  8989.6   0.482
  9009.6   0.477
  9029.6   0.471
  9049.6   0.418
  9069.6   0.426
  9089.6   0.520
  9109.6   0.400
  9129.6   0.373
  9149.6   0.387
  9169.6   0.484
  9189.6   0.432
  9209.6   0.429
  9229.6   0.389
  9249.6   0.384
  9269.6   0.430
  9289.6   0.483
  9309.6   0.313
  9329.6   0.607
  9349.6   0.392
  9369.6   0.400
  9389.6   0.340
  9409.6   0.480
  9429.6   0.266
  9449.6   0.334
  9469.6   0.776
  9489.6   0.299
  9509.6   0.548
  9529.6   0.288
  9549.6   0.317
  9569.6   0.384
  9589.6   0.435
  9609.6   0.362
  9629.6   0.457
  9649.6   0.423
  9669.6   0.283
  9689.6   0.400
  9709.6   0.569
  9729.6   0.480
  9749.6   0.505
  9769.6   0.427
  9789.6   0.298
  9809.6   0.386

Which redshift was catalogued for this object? 0.966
